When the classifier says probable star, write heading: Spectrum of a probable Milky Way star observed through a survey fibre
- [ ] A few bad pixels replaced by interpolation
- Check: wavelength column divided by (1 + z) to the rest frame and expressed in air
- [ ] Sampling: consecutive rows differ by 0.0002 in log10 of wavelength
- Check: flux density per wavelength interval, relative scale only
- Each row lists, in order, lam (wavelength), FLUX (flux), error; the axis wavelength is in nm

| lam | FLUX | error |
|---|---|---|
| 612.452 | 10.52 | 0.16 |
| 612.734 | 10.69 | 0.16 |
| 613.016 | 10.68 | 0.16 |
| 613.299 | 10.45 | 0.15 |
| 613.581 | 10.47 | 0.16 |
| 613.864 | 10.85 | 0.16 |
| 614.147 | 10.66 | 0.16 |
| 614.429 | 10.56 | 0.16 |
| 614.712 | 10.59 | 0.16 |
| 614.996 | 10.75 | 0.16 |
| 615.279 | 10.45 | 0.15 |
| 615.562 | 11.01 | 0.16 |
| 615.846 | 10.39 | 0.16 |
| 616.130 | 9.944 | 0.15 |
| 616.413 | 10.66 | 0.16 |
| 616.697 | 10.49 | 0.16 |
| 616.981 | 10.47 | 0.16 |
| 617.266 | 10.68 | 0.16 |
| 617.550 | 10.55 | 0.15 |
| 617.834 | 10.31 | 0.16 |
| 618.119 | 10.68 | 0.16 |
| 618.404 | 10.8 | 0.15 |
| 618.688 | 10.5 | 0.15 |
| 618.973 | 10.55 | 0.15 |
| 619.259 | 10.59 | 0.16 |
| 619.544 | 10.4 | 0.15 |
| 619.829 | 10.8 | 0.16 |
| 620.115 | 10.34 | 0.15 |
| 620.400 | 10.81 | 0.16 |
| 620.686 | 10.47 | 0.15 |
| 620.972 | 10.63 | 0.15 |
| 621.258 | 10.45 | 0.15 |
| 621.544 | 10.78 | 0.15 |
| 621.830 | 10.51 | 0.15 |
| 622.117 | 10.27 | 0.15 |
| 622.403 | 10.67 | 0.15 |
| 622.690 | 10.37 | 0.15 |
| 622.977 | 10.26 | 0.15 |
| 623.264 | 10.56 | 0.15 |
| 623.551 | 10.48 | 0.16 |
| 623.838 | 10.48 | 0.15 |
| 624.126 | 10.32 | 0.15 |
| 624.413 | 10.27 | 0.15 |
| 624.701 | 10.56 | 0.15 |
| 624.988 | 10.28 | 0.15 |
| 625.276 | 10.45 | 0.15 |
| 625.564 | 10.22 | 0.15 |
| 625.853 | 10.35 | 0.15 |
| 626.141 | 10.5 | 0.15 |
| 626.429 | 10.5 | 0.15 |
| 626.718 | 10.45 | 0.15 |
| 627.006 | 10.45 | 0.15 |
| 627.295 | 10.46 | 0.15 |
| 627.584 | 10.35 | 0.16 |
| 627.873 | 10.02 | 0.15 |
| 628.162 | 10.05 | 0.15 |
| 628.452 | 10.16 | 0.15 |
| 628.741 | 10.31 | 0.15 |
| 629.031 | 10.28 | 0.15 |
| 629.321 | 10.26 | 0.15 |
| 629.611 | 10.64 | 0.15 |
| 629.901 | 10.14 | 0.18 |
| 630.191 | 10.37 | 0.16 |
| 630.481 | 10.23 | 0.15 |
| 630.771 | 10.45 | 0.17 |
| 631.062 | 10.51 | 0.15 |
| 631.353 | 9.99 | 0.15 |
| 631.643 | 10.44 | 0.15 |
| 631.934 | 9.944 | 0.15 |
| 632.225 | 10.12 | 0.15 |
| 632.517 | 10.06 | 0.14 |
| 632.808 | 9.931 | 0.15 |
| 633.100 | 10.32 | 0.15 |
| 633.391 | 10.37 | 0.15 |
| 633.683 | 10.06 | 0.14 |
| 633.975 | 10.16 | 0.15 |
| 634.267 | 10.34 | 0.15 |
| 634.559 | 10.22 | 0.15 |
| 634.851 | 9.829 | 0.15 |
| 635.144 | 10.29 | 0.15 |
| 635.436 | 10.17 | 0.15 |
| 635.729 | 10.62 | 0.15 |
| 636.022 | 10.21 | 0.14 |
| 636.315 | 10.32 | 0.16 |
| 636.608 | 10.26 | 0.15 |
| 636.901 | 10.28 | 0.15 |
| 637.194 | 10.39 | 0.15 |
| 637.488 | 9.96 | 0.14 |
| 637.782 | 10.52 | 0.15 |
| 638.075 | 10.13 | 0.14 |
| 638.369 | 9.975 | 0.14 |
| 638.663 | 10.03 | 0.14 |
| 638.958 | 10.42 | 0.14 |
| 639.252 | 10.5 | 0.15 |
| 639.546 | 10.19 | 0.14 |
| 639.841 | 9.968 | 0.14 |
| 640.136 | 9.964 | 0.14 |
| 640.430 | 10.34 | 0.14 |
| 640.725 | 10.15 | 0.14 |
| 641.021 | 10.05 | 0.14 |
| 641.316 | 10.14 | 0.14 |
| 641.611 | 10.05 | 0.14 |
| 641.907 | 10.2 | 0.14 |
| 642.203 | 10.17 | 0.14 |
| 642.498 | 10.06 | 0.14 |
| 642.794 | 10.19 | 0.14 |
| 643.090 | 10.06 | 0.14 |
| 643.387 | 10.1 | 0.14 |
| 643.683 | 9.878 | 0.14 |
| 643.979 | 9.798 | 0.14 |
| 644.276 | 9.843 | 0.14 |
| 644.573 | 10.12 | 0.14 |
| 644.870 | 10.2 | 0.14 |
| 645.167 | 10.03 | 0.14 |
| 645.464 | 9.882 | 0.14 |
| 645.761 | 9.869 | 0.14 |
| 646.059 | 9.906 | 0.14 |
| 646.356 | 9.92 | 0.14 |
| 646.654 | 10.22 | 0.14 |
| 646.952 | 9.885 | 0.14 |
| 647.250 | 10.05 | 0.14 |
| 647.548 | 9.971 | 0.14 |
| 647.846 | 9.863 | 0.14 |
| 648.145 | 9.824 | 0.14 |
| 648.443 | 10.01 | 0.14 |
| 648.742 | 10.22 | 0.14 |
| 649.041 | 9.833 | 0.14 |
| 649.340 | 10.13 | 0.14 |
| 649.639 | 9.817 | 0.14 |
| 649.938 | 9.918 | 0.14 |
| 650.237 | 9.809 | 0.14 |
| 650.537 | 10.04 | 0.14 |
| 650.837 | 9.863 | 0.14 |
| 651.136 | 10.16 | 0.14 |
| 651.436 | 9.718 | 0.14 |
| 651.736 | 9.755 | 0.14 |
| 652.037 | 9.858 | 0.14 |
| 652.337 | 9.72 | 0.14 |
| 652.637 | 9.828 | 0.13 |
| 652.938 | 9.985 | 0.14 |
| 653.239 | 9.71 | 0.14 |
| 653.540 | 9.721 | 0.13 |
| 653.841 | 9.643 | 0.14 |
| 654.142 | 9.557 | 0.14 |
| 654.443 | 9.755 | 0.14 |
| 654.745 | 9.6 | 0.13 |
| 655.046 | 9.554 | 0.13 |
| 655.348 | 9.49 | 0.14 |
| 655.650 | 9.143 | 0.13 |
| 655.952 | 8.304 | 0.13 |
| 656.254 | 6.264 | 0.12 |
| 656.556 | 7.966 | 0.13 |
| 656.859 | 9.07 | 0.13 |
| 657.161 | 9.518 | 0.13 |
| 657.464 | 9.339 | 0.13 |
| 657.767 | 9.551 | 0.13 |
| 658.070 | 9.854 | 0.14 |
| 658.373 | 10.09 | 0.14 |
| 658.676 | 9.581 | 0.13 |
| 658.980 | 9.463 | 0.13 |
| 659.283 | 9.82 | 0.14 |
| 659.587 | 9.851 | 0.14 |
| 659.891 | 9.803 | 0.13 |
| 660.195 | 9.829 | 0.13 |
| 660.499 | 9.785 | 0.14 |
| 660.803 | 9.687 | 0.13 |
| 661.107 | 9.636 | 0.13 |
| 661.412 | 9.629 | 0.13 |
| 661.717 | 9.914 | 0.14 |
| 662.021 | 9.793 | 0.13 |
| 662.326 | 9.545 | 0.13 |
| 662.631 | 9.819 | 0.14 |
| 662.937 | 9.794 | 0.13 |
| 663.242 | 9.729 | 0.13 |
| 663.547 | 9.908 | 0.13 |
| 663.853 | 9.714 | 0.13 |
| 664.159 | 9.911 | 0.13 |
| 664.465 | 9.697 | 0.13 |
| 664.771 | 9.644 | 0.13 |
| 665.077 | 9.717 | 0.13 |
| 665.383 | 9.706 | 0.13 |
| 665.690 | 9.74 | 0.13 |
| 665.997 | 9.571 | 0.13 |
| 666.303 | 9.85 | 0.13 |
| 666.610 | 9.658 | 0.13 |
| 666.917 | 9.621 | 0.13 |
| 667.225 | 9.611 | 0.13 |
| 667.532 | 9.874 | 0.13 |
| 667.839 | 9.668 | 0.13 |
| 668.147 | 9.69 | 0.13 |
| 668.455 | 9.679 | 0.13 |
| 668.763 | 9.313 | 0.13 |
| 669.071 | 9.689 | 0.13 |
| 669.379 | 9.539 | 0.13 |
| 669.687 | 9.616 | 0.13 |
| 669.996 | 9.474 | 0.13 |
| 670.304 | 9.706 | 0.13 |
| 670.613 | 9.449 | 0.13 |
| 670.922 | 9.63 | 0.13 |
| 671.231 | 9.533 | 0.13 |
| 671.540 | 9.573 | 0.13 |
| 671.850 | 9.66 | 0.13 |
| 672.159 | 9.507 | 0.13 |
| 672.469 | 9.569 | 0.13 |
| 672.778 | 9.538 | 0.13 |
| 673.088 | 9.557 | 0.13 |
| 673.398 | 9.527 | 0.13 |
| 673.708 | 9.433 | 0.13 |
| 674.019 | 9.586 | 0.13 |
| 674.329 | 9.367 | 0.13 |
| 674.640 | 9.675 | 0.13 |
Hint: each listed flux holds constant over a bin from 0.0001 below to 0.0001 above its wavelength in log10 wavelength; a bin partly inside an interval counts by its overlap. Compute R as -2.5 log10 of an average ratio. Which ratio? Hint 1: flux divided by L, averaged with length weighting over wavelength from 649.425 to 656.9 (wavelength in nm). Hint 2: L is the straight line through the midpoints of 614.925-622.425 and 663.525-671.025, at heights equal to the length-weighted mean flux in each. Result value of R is 0.05 mag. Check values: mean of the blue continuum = 10.6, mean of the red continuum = 9.66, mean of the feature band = 9.46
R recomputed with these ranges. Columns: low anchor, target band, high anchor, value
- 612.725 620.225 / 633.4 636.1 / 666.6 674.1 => 0.002 mag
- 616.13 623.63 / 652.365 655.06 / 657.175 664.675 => 0.018 mag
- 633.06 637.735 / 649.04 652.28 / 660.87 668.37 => 0.008 mag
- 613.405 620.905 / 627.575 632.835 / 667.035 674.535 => 0.011 mag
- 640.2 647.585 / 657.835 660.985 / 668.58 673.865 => -0.001 mag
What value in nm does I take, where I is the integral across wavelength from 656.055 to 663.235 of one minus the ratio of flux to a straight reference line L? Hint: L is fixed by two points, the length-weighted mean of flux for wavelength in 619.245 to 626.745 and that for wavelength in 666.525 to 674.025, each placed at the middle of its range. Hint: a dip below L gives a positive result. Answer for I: 0.238 nm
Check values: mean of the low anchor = 10.5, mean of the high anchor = 9.59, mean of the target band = 9.46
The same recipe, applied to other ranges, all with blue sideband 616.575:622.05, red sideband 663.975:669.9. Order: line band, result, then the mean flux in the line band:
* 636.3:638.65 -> 0.003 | 10.2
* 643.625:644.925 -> 0.018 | 9.96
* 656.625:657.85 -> 0.073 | 9.26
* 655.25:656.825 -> 0.259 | 8.25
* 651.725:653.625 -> 0.026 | 9.8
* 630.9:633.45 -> 0.035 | 10.2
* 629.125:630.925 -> 0.003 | 10.3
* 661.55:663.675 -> -0.007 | 9.79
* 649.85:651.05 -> 0.007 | 9.92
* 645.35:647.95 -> 0.025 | 9.96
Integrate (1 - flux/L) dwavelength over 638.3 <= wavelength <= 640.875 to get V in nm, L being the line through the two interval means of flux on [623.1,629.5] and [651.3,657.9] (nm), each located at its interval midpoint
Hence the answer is -0.08 nm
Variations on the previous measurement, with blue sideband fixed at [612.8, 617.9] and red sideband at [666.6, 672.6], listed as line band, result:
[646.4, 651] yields 0.00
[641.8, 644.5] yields 0.01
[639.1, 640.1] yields -0.01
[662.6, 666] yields -0.02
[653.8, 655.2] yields 0.04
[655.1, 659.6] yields 0.31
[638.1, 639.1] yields 0.00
